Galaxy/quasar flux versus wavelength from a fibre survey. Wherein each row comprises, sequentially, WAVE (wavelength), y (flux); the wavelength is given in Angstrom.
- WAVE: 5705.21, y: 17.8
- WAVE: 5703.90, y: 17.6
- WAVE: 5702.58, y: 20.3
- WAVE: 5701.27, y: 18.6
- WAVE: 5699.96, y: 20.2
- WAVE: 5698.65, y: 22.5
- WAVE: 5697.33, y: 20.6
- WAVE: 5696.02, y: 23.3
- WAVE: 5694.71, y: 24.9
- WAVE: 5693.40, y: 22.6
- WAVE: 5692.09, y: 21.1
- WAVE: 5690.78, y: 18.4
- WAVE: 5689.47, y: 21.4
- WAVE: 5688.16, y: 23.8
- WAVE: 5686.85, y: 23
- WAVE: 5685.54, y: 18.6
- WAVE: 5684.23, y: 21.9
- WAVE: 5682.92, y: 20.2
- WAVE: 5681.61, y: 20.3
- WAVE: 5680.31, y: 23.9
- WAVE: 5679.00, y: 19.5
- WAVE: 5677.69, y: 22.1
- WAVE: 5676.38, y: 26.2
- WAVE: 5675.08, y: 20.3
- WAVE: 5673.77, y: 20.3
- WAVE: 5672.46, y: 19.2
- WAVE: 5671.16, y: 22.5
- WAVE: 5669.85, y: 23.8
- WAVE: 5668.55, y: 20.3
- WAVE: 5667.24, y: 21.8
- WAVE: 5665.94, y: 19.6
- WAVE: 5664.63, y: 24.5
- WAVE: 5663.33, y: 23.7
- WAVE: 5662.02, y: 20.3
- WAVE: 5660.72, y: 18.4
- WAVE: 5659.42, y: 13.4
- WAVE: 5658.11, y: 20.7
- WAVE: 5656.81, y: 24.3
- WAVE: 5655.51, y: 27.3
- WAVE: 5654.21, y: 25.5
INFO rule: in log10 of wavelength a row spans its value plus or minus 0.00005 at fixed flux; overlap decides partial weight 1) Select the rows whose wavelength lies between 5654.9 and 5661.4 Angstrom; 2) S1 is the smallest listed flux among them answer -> 13.4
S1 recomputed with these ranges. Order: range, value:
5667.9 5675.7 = 19.2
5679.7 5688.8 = 18.6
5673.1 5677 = 20.3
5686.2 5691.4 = 18.4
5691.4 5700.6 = 20.2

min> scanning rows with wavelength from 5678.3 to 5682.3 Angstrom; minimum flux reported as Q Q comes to 19.5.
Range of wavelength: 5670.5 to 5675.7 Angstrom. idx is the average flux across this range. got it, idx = 20.6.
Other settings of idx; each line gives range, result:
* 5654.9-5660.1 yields 21.4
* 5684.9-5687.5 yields 20.8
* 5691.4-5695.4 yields 22.9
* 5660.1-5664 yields 20.8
